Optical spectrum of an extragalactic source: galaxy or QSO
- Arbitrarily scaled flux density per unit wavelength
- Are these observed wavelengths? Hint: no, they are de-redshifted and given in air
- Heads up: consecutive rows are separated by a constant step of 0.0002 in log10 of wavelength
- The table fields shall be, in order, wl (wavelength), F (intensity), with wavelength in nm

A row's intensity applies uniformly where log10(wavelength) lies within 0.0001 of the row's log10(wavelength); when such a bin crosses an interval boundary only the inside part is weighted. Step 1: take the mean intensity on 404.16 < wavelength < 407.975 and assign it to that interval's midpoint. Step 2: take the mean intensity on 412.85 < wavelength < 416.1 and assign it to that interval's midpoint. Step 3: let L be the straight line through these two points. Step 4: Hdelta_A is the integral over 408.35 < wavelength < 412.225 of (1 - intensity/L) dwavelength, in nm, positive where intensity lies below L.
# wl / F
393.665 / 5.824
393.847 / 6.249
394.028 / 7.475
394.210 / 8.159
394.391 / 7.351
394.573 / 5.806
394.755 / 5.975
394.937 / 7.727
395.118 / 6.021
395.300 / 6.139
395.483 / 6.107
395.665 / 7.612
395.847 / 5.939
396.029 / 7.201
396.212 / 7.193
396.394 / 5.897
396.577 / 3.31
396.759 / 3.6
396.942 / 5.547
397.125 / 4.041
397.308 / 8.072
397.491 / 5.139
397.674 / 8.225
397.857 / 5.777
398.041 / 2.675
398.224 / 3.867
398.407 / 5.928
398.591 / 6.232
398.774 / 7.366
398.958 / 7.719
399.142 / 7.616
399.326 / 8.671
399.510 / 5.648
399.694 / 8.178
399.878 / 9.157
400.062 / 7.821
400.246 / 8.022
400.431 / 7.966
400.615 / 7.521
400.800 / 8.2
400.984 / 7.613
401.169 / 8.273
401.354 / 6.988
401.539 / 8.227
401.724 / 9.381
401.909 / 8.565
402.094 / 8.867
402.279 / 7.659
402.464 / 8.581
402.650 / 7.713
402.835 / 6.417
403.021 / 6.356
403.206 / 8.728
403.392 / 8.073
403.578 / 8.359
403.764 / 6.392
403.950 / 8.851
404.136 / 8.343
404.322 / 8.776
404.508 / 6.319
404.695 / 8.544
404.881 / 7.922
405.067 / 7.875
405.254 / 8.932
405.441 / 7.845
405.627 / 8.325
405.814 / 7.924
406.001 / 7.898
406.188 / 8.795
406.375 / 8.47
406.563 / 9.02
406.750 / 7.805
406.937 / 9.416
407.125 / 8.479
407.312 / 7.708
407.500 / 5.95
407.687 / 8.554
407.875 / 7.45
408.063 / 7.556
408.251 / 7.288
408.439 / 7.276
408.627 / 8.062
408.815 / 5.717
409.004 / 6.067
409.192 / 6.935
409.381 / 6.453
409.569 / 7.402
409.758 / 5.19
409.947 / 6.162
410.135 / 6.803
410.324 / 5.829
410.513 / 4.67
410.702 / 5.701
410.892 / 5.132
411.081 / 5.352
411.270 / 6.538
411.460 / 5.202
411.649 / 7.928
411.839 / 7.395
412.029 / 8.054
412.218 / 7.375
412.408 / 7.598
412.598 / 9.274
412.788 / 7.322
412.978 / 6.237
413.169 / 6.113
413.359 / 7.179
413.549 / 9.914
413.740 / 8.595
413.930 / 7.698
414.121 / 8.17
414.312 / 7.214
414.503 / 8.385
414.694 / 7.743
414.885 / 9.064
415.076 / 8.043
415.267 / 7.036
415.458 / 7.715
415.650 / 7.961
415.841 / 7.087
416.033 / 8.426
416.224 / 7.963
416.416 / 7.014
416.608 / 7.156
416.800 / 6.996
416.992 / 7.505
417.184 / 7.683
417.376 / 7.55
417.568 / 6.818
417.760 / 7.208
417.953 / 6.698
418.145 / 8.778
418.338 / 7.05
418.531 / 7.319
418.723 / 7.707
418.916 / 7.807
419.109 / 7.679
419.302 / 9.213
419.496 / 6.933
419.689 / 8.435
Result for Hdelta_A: 0.745 nm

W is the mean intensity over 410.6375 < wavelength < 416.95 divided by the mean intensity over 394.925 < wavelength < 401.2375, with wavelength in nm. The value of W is 1.12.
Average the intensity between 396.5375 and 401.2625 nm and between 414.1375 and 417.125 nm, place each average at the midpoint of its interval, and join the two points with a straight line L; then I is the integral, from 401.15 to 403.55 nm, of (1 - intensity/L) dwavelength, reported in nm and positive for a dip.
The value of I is -0.39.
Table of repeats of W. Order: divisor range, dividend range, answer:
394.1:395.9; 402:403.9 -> 1.15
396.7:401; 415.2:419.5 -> 1.13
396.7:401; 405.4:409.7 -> 1.14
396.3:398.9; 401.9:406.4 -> 1.47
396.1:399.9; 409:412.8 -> 1.07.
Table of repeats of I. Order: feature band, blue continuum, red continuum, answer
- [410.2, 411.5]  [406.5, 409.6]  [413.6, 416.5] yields 0.36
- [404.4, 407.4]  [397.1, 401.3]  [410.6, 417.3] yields -0.43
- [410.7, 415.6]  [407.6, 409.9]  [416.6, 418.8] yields -0.17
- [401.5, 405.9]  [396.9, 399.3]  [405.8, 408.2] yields -0.43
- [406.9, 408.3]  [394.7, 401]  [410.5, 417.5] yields -0.14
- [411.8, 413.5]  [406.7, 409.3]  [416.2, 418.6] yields -0.02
